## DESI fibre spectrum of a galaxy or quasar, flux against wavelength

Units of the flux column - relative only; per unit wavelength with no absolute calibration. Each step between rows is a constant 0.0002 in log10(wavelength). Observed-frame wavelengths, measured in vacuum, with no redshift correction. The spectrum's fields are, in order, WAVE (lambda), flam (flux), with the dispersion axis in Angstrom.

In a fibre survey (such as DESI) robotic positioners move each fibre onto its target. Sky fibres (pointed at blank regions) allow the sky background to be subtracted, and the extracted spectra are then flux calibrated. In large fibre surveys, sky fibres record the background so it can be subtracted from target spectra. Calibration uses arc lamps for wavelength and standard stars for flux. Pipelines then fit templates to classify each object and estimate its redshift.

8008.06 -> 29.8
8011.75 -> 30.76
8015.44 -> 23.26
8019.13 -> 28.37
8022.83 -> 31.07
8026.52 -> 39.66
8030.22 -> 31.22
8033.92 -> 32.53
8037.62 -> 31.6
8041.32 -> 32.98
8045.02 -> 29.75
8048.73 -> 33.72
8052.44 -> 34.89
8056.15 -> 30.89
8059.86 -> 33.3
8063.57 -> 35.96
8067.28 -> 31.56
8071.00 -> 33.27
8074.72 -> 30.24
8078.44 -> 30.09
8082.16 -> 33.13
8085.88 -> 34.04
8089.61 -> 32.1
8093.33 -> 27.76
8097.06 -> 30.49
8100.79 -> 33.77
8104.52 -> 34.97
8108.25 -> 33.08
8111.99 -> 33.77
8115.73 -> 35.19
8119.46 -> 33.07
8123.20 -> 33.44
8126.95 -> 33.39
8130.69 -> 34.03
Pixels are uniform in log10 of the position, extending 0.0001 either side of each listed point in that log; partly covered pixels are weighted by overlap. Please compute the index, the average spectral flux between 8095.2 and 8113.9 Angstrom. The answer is 33.2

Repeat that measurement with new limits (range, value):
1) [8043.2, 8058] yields 32.3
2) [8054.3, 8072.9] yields 33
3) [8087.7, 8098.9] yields 30.1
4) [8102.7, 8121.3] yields 34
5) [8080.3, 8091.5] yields 33.1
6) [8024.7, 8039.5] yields 33.7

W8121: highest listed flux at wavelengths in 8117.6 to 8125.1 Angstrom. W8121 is 33.44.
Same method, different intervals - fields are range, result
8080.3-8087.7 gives 34.04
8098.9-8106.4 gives 34.97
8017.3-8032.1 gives 39.66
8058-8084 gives 35.96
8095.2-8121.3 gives 35.19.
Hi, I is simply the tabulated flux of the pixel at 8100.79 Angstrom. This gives 33.77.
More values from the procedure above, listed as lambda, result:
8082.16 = 33.13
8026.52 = 39.66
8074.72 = 30.24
